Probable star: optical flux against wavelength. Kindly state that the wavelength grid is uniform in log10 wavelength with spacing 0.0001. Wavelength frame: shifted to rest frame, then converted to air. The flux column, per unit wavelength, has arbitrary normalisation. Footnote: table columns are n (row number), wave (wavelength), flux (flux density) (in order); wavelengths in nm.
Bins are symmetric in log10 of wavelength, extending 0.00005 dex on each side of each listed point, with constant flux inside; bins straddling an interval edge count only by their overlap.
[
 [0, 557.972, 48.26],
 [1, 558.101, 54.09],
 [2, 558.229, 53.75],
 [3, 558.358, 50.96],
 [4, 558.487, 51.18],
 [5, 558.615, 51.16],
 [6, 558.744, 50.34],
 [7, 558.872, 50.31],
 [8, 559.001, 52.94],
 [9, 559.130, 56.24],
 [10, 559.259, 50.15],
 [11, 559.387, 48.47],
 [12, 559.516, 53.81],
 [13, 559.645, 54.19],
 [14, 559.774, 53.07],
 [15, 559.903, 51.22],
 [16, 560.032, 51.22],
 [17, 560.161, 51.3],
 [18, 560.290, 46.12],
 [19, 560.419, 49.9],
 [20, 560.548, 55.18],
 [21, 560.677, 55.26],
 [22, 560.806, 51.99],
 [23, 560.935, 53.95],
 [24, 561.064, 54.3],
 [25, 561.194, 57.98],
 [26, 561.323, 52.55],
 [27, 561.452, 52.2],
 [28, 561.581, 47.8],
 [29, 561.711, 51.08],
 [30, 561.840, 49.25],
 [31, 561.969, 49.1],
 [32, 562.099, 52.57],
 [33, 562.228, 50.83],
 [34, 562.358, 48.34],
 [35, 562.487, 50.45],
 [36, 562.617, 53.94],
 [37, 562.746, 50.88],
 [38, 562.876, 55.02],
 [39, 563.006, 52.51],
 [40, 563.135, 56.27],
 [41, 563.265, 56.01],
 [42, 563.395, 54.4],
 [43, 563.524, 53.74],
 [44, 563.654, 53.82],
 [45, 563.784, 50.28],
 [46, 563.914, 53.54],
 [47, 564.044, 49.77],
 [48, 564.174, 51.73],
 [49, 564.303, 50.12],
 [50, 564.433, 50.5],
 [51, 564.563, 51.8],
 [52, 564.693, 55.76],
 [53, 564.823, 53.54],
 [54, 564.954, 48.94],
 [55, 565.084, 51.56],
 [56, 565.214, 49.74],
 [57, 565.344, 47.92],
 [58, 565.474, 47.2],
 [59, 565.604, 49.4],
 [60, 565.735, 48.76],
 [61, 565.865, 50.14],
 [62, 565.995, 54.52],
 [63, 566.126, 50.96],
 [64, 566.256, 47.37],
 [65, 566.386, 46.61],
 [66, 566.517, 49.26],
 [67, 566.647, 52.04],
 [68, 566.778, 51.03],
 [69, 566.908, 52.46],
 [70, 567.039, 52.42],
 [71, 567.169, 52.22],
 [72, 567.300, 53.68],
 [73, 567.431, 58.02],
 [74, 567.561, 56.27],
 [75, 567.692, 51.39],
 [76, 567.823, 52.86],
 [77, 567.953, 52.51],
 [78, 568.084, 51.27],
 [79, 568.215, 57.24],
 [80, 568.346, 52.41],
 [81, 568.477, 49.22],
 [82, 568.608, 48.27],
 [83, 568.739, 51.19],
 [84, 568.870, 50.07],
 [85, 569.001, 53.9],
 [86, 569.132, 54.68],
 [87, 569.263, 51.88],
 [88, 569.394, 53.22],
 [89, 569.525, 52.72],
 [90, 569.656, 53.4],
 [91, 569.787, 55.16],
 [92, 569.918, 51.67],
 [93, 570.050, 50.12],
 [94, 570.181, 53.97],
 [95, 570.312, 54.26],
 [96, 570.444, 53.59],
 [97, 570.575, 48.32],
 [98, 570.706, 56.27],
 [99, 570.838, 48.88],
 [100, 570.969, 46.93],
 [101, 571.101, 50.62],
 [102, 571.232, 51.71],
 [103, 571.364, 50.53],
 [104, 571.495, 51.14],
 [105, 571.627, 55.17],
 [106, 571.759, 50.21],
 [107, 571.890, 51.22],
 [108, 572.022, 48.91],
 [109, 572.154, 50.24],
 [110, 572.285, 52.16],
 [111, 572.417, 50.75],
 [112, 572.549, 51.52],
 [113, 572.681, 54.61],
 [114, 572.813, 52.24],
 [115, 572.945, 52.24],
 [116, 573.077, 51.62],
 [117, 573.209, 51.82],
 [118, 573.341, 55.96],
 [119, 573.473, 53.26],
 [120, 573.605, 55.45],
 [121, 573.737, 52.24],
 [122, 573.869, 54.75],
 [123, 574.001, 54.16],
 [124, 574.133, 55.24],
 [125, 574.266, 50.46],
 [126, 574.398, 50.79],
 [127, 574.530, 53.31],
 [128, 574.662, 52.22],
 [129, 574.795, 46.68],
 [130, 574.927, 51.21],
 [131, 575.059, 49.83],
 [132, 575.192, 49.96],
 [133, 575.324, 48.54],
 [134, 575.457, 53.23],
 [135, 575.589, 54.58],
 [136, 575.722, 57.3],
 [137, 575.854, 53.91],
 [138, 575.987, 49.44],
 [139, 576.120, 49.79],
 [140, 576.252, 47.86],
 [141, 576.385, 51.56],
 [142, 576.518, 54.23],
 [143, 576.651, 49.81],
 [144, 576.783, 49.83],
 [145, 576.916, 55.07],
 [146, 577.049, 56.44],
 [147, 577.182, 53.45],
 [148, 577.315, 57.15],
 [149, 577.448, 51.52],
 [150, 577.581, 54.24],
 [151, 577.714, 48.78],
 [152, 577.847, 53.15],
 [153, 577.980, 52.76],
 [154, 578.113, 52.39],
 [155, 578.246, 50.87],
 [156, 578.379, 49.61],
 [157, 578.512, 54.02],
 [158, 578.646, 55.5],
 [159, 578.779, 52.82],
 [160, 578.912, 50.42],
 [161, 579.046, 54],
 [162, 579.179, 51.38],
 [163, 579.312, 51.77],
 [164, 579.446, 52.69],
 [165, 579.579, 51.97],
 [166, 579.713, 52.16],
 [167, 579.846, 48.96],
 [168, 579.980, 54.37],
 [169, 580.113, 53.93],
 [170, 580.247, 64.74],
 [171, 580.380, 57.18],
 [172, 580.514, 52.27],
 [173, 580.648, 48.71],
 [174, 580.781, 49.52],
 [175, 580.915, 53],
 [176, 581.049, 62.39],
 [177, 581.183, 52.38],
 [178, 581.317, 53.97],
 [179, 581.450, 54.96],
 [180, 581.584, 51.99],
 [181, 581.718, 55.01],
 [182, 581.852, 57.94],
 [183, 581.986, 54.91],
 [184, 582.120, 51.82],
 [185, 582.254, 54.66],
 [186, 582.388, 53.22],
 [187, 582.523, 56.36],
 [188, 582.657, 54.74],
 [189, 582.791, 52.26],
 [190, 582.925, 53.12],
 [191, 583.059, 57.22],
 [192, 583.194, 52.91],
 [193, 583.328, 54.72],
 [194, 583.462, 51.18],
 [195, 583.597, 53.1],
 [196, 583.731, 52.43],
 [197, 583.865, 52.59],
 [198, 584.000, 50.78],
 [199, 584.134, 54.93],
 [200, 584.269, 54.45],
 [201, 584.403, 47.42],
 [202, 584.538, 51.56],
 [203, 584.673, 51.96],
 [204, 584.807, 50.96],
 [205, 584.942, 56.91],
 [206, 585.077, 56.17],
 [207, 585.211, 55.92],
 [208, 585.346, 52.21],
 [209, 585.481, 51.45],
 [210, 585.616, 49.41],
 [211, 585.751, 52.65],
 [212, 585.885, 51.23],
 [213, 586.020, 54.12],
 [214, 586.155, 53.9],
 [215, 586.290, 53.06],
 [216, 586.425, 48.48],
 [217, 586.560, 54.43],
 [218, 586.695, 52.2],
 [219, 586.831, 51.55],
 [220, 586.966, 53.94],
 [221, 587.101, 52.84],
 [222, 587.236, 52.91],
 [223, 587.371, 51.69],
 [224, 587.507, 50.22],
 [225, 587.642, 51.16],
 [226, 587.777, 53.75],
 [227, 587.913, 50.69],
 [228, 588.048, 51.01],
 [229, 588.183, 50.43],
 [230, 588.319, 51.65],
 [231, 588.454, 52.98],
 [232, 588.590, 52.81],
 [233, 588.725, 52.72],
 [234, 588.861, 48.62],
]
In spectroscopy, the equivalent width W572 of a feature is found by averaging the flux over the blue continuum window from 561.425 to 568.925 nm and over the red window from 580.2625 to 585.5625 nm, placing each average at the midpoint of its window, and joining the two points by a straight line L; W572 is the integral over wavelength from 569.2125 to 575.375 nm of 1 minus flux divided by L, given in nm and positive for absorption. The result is 0.055 nm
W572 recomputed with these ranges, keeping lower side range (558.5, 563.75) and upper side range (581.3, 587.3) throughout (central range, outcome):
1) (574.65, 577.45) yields 0.05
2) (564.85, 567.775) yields 0.08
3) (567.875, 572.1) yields 0.06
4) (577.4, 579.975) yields 0.04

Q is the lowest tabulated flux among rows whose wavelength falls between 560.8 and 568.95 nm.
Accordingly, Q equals 46.61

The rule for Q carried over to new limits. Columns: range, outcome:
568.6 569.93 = 48.27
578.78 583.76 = 48.71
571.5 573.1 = 48.91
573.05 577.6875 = 46.68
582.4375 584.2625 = 50.78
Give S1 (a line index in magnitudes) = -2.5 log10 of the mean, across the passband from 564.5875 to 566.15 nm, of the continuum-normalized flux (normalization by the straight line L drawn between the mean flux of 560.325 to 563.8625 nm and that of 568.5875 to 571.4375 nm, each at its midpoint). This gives 0.03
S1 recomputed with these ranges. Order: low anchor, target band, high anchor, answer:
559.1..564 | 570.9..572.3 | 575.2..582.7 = 0.04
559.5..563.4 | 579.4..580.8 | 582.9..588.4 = -0.02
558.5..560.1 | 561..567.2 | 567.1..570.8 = 0.02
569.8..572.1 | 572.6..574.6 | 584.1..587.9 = -0.03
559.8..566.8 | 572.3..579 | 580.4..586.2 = 0.01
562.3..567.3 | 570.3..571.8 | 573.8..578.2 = 0.01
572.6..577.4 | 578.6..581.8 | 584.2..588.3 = -0.02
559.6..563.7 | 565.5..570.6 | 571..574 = 0.01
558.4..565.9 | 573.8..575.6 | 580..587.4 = 0.02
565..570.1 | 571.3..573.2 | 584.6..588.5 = 0.00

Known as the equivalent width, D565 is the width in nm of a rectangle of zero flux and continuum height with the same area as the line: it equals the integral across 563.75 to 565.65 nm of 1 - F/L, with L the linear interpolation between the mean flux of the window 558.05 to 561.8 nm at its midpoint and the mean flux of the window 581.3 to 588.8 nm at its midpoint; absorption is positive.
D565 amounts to 0.05 nm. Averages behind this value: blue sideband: 52.1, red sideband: 52.9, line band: 50.8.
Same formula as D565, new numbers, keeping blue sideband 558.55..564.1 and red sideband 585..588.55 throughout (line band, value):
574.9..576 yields 0.00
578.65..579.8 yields 0.00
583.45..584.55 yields 0.00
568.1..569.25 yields 0.00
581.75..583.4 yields -0.07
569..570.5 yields -0.03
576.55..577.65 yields -0.02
